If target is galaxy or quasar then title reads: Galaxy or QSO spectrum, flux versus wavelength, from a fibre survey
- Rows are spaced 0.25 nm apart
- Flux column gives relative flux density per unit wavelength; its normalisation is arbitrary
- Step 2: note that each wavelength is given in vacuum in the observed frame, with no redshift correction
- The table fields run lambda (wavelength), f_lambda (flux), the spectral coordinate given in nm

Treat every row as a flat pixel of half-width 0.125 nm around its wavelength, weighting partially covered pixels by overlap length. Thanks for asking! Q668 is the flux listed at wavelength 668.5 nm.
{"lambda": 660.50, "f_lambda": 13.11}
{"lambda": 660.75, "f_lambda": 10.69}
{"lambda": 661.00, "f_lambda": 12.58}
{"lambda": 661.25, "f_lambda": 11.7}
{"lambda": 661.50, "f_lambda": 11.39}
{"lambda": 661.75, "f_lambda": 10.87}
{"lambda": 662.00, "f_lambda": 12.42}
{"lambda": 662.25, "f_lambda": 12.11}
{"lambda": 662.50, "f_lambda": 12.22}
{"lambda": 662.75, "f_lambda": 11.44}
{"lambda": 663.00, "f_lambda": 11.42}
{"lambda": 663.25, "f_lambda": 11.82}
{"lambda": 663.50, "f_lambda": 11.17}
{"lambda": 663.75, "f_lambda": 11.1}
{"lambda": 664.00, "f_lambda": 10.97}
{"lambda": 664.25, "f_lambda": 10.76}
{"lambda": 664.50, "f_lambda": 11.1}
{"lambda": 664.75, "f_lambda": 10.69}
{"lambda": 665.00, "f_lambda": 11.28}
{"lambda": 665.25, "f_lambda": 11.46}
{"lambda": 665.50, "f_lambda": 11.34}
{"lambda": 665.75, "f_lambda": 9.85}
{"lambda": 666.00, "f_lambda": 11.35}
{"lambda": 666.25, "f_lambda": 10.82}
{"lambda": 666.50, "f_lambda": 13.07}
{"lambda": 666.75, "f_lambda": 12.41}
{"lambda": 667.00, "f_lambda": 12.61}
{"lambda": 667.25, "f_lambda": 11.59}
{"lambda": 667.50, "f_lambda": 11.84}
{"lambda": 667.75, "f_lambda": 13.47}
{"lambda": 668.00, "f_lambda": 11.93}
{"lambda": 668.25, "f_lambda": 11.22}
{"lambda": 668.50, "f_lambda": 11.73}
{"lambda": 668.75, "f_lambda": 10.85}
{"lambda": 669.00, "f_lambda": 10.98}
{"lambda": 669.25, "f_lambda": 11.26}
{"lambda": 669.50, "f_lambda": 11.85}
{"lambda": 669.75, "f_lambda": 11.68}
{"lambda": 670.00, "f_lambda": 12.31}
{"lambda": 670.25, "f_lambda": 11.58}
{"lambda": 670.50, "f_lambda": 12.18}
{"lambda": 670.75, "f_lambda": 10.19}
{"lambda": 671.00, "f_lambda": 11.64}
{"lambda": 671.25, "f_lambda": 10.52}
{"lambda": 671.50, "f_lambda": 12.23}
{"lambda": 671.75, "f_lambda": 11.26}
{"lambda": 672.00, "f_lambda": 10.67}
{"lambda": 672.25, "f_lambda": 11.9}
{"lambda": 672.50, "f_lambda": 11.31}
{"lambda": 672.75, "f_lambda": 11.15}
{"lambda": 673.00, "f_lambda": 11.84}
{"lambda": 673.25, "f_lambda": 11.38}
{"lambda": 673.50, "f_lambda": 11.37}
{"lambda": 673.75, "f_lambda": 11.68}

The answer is 11.73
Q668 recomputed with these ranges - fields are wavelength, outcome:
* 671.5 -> 12.23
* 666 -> 11.35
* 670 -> 12.31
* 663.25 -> 11.82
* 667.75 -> 13.47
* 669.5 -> 11.85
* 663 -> 11.42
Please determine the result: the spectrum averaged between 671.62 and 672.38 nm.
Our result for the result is 11.3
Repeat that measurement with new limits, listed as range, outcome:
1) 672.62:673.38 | 11.5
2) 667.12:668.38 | 12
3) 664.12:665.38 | 11.1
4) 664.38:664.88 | 10.9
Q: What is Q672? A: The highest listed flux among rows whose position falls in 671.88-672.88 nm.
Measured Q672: 11.9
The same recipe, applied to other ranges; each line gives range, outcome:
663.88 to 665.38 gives 11.46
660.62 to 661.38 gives 12.58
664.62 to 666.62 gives 13.07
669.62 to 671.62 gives 12.31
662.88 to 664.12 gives 11.82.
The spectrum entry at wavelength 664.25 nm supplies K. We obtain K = 10.76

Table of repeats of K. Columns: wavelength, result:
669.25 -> 11.26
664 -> 10.97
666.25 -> 10.82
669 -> 10.98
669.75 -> 11.68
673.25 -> 11.38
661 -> 12.58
